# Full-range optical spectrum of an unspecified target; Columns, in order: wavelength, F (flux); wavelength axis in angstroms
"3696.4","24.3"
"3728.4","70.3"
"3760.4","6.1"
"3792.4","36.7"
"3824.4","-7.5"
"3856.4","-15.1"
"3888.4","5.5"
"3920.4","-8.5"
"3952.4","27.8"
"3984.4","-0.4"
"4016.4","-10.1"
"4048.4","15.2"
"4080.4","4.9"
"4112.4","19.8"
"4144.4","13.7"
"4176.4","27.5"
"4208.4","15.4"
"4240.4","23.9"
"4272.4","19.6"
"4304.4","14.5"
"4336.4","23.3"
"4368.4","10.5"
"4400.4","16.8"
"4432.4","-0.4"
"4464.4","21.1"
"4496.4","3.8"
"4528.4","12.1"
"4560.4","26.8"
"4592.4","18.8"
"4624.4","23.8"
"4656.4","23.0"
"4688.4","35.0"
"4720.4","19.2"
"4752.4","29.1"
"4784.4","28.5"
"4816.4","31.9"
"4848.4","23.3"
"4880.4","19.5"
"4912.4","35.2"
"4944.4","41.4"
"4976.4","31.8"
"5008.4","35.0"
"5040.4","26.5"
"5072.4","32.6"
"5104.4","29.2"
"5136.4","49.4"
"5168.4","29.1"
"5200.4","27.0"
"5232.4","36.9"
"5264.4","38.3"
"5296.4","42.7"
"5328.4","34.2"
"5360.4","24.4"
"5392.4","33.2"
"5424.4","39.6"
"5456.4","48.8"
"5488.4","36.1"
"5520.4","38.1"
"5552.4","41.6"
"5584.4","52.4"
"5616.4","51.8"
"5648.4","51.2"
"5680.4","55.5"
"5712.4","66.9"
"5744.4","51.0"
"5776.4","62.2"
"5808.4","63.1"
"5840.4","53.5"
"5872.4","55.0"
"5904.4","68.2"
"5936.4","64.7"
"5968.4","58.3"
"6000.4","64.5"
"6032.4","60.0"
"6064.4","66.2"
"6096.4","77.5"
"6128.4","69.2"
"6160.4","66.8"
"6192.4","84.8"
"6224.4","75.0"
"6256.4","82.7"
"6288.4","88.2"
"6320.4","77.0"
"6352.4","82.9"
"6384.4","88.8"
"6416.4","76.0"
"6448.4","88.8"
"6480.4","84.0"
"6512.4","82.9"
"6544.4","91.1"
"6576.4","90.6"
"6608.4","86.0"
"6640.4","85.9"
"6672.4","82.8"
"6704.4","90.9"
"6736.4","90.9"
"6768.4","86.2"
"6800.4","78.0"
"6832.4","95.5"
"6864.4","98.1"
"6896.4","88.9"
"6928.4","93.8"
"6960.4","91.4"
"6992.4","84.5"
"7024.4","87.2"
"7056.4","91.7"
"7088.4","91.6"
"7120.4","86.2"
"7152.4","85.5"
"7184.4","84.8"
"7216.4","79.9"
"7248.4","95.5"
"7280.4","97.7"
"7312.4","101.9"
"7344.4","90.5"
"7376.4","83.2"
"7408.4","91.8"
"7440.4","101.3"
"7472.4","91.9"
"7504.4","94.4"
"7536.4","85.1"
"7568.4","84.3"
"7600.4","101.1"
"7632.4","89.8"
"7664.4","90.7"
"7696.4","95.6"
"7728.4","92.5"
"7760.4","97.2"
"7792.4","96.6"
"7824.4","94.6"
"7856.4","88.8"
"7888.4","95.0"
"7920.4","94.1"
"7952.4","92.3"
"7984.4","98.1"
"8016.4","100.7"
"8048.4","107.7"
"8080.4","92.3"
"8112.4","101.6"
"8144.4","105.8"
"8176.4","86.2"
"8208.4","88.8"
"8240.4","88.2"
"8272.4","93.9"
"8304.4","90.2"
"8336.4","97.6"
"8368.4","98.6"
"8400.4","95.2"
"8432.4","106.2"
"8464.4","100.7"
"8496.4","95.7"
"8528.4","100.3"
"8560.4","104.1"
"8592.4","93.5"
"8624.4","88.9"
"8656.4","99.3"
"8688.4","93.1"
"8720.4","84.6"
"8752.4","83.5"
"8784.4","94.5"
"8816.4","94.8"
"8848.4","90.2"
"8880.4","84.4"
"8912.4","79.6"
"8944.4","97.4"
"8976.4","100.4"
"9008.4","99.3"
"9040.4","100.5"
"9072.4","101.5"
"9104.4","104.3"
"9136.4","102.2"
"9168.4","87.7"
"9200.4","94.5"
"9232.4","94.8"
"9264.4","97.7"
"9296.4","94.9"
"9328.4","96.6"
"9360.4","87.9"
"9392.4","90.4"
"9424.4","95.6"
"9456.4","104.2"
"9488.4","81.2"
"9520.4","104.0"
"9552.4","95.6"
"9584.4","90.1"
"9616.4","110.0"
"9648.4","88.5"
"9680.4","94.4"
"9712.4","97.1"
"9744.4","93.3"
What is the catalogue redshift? 0.40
